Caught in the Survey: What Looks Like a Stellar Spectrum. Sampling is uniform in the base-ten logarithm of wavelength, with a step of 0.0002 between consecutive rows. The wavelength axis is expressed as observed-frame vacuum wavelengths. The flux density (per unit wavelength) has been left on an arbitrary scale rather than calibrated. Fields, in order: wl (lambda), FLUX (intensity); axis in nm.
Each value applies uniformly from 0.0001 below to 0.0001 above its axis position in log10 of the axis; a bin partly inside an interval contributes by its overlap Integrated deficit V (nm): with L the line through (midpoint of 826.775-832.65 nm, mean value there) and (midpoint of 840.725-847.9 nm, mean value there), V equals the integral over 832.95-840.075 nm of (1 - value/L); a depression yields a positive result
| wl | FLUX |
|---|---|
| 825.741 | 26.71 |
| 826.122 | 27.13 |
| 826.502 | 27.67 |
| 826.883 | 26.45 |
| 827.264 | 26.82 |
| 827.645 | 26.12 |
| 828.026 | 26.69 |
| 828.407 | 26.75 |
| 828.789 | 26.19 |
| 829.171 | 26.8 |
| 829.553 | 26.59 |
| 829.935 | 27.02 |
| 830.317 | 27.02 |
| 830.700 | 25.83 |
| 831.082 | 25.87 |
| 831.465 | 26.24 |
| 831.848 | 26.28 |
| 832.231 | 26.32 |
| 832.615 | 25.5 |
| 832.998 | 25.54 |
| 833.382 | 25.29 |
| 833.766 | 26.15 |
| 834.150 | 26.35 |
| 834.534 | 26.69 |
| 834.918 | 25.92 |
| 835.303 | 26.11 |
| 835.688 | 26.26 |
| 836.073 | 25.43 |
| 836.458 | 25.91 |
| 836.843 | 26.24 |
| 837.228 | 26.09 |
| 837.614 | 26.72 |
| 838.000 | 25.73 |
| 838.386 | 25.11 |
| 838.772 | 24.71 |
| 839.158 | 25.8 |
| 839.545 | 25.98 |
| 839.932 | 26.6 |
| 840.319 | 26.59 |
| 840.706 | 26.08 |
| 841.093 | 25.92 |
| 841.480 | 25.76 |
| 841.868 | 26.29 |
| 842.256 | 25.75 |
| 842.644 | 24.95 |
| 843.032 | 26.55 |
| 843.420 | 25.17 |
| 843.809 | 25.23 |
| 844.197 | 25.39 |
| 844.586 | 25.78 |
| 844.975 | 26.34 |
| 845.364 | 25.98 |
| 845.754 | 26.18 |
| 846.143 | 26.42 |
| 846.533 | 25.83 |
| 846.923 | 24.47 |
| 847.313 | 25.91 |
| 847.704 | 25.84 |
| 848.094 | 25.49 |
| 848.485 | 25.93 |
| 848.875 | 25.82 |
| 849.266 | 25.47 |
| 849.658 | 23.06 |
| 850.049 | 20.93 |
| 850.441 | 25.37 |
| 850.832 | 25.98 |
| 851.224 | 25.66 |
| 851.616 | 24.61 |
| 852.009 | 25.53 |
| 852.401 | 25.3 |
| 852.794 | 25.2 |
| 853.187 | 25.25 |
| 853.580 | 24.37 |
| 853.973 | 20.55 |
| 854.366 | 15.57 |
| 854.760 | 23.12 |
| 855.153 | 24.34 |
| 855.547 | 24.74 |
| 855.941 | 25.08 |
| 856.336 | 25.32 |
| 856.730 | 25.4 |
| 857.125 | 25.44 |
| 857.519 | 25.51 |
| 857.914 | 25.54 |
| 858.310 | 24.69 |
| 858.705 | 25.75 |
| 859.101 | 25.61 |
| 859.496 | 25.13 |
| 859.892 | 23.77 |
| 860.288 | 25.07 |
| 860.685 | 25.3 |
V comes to 0.05 nm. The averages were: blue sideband 26.4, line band 25.9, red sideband 25.8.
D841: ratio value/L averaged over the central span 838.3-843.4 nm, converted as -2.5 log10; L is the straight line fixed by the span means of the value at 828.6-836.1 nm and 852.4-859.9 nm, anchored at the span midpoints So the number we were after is -0.015 mag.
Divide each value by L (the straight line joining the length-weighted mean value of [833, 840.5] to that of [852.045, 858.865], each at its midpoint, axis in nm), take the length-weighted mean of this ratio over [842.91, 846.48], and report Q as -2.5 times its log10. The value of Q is -0.03 mag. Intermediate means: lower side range 26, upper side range 24.2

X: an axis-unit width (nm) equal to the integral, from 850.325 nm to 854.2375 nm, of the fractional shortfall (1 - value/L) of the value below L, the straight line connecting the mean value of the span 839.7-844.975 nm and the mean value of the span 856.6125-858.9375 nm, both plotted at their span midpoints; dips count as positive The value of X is 0.15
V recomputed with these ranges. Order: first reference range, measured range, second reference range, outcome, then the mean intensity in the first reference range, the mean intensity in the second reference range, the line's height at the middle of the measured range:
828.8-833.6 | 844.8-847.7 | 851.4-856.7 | -0.15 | 26.2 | 23.8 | 24.6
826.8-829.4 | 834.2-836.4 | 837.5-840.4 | 0.00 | 26.5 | 25.9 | 26.1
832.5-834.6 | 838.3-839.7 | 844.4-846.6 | 0.03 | 25.9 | 26.1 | 26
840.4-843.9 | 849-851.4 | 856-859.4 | 0.11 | 25.8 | 25.4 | 25.6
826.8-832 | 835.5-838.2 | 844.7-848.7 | 0.02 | 26.5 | 25.8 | 26.2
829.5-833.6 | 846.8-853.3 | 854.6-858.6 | 0.05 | 26.1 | 25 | 25.3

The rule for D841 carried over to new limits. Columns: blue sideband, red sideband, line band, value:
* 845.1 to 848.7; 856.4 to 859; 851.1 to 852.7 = 0.02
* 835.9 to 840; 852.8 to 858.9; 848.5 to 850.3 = 0.03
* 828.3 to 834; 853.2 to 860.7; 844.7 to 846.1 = -0.04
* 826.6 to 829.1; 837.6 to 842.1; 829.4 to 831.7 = 0.00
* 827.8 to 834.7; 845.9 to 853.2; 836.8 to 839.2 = 0.01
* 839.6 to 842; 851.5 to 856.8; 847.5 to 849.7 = -0.03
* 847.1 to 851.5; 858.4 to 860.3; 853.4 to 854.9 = 0.20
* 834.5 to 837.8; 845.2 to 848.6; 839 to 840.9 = -0.01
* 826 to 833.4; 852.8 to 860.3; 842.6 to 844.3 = -0.01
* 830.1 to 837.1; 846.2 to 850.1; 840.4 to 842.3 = -0.02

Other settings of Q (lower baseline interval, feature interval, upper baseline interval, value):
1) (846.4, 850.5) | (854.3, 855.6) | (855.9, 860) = 0.131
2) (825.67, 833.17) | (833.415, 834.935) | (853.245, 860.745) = -0.006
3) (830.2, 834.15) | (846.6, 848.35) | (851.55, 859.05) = -0.026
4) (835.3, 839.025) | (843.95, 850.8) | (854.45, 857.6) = -0.009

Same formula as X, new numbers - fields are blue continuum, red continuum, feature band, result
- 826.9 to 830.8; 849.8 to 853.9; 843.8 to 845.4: -0.03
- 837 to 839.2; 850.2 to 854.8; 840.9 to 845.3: -0.12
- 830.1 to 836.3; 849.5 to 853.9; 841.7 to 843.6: -0.03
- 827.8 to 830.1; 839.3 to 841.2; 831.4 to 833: 0.03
